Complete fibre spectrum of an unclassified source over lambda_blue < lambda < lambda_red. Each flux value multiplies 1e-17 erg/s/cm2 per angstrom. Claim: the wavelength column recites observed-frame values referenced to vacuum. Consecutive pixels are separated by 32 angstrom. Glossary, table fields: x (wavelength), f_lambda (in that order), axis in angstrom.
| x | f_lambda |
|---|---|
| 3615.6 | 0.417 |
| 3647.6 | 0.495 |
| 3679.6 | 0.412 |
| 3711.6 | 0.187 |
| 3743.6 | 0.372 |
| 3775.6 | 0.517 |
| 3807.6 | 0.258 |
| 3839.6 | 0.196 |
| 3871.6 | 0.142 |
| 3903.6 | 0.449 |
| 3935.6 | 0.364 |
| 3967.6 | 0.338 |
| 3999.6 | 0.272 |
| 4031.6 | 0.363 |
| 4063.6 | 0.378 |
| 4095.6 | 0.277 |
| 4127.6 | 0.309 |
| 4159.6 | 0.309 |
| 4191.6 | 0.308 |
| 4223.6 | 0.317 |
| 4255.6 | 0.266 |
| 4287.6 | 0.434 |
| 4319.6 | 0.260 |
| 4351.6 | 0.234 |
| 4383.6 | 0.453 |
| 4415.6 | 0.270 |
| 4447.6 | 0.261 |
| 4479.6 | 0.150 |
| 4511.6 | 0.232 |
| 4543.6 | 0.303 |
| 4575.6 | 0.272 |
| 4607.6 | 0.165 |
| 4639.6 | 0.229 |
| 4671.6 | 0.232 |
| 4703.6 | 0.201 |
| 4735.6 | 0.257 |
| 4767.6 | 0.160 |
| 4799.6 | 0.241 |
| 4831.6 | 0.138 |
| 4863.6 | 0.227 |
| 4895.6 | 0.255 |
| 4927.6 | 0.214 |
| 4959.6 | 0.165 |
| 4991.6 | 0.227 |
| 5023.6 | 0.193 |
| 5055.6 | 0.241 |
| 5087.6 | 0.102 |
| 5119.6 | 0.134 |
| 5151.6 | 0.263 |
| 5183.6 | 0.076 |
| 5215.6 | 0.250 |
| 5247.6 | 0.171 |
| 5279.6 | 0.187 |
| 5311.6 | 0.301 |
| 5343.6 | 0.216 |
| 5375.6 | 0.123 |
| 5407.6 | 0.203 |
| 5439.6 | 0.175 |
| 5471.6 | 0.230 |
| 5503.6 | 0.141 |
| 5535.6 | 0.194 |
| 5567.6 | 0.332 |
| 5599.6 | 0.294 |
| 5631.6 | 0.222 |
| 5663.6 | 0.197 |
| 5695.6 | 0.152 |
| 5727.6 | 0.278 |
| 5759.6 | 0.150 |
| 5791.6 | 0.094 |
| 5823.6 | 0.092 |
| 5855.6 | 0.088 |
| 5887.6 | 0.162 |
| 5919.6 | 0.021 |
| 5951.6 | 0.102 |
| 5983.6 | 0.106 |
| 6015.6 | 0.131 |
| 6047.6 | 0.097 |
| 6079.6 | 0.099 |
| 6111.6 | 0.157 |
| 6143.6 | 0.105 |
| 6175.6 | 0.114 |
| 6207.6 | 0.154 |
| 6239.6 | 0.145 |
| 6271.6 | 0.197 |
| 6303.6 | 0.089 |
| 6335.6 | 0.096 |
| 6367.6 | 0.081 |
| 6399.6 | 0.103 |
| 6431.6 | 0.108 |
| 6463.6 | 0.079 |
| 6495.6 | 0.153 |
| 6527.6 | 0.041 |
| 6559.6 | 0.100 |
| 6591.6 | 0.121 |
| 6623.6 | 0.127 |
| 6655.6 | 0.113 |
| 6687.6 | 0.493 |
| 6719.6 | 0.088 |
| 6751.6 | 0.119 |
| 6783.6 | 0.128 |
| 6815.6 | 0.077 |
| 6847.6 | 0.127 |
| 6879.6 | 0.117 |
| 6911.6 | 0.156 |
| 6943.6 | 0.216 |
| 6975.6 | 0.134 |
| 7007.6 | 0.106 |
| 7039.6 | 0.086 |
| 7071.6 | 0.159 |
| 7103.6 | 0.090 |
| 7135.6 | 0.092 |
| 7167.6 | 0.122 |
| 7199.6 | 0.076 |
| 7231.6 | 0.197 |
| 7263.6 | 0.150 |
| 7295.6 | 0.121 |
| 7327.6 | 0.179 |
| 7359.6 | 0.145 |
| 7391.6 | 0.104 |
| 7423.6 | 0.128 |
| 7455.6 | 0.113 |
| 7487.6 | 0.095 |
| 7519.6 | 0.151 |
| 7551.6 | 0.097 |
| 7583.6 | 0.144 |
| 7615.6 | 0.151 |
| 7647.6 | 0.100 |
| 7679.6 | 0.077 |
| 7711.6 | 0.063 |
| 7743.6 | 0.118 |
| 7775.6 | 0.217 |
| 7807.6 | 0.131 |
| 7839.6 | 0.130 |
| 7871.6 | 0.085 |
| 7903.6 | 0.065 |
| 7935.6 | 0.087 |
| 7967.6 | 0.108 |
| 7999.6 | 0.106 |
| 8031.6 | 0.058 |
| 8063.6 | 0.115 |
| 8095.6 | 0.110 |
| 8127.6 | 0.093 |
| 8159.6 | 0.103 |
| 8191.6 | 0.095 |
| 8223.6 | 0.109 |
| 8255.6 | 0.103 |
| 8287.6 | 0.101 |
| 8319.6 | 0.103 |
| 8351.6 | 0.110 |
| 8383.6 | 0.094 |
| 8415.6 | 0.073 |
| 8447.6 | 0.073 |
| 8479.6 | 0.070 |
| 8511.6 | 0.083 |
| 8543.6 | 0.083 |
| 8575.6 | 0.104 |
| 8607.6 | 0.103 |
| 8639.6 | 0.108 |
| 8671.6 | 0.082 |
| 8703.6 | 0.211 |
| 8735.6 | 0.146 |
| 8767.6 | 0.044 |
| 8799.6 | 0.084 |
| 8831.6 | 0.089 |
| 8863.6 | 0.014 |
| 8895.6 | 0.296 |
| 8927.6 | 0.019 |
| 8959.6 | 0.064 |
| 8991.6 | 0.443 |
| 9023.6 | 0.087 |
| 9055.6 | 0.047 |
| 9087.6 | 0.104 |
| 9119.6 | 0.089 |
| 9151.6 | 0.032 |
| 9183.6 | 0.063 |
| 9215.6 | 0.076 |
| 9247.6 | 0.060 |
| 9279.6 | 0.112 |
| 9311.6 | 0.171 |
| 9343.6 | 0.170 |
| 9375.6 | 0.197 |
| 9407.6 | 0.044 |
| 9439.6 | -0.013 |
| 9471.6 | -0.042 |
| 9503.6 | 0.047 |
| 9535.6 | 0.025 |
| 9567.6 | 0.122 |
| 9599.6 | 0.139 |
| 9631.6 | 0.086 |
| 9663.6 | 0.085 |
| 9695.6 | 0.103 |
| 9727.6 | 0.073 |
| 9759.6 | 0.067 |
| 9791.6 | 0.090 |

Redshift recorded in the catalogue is 0.793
